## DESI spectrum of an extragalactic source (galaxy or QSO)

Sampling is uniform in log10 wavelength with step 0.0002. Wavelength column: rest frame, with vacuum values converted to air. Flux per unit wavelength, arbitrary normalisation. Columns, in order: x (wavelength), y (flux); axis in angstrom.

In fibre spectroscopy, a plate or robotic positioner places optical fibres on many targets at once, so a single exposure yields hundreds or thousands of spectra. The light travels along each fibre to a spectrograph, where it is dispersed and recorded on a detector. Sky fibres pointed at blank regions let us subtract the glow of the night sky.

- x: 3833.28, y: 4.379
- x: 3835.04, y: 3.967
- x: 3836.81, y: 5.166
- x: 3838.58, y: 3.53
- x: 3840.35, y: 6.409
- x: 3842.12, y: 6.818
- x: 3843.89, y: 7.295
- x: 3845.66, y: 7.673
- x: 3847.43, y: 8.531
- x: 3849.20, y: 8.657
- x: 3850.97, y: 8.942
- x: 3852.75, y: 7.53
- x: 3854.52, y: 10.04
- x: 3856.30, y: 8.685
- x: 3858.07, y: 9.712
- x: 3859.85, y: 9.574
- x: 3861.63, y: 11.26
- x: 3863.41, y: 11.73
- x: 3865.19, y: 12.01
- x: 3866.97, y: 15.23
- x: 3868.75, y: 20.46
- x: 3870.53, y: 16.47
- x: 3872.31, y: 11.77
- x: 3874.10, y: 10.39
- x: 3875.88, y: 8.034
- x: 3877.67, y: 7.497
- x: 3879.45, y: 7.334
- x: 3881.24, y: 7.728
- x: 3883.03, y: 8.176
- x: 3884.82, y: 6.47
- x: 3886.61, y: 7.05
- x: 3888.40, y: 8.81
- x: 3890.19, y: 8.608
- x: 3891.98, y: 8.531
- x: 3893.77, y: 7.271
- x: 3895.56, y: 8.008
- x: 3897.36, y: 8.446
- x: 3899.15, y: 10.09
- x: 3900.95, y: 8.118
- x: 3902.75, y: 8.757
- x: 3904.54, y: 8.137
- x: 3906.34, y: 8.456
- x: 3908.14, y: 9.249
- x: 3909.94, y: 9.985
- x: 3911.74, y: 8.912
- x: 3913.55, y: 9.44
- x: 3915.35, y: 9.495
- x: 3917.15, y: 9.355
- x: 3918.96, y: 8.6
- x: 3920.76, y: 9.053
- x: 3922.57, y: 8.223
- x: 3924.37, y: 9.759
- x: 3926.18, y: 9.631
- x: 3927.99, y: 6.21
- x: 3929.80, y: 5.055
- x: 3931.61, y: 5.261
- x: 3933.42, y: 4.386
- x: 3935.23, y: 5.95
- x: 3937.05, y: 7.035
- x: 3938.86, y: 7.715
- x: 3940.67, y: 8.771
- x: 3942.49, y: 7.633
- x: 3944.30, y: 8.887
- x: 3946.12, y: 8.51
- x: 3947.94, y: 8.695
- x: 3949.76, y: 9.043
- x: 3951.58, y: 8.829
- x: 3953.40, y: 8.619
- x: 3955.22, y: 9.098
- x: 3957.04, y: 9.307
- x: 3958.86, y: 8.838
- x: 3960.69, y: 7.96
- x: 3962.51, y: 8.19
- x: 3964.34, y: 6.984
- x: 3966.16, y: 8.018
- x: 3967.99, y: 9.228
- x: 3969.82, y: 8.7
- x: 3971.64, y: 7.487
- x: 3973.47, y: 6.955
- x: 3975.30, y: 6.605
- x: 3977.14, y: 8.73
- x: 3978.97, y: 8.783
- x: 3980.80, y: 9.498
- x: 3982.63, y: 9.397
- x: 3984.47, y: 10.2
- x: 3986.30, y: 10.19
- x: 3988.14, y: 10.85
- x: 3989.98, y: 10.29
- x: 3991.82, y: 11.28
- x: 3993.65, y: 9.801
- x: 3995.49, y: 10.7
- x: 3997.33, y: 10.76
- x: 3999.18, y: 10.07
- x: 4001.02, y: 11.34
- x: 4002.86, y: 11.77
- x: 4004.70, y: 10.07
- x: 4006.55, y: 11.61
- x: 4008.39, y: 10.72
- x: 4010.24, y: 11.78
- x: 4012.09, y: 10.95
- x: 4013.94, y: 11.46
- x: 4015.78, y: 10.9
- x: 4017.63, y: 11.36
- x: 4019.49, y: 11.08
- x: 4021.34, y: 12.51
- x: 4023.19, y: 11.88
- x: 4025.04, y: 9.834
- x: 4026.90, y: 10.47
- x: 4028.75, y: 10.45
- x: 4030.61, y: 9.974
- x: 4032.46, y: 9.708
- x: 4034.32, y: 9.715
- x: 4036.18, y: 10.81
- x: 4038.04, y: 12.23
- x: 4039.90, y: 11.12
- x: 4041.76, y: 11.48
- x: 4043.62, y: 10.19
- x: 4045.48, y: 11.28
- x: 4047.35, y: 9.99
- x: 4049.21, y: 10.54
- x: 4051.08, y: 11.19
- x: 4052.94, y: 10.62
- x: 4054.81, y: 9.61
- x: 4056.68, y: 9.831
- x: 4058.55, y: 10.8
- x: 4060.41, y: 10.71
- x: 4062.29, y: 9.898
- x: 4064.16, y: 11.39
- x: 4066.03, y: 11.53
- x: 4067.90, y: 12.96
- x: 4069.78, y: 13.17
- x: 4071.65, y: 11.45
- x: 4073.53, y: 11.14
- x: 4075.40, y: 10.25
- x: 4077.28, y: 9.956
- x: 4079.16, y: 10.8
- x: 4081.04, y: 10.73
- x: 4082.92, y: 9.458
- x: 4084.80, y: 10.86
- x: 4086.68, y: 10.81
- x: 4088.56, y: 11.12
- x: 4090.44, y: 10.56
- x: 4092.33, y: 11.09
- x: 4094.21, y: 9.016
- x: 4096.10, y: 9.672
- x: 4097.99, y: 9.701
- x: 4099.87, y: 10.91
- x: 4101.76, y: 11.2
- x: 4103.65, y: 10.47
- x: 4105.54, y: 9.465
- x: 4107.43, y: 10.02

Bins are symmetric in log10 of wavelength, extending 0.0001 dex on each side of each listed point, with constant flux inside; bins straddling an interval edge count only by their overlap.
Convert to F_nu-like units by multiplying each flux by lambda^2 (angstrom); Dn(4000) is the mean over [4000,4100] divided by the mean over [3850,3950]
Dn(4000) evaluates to 1.30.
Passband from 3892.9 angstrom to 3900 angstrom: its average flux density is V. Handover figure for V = 8.45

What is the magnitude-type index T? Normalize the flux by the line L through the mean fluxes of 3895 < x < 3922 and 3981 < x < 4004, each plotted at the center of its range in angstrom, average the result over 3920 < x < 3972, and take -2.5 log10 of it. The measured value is 0.21 mag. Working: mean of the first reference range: 8.94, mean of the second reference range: 10.5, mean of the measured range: 7.97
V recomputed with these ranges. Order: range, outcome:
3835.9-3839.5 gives 4.36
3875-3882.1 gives 7.65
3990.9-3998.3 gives 10.6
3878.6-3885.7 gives 7.42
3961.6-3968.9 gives 8.1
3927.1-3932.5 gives 5.51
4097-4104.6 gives 10.6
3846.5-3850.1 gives 8.6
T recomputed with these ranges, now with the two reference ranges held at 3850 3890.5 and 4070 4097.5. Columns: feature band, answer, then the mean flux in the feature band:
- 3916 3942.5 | 0.34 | 7.52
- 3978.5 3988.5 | 0.06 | 9.81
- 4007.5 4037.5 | -0.04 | 10.9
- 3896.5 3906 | 0.18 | 8.7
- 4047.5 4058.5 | 0.01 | 10.4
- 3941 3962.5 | 0.19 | 8.66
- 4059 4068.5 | -0.07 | 11.2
